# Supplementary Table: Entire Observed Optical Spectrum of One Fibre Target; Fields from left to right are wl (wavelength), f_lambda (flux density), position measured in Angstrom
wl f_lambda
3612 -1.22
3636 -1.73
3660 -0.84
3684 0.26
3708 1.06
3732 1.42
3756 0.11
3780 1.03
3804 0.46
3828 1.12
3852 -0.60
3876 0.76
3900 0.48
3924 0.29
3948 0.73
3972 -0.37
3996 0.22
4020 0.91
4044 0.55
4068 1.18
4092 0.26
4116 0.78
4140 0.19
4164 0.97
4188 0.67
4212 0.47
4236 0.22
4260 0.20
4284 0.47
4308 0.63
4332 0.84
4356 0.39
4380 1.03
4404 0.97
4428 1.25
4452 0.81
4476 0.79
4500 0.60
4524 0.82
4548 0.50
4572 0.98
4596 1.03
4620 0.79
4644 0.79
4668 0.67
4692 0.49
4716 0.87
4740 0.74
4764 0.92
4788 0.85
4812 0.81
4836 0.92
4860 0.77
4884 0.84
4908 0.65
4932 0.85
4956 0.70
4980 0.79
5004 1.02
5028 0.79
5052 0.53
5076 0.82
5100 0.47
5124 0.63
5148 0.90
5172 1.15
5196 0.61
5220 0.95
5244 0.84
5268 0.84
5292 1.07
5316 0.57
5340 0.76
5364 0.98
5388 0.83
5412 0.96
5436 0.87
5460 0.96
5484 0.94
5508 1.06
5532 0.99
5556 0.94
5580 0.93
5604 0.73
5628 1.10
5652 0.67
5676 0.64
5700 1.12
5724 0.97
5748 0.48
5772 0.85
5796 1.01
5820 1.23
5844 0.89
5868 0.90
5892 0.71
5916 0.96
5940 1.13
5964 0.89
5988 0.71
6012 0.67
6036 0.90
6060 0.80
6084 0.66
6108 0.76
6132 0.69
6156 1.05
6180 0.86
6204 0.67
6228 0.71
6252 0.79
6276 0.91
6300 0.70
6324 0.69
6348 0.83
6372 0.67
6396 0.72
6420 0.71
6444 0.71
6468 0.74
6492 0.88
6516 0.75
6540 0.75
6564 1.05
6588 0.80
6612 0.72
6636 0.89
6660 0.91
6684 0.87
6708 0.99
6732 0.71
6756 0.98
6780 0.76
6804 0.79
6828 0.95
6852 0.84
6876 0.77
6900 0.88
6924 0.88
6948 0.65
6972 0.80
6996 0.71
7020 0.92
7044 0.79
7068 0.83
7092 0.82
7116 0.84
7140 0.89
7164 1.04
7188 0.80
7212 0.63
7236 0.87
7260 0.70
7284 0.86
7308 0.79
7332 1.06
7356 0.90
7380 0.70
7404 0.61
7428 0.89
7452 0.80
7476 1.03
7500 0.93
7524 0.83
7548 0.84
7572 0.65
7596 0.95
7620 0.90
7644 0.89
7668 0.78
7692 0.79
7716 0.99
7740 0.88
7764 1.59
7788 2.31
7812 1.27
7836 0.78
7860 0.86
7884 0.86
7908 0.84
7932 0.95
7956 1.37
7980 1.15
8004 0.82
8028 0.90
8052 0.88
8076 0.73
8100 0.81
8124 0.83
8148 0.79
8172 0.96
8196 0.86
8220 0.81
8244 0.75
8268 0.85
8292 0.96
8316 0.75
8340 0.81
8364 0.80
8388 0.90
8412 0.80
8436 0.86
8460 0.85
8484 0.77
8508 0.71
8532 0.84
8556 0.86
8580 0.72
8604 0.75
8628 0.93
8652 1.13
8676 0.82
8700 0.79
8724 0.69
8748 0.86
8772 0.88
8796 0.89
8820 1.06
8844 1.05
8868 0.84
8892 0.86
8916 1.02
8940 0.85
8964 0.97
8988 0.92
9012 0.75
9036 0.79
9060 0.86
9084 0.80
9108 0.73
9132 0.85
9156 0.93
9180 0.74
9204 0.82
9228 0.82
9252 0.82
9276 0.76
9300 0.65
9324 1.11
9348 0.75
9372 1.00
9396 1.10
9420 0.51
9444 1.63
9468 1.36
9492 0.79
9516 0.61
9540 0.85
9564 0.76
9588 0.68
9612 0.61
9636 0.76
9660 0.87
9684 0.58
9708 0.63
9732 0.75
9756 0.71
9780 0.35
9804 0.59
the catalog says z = 0.185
